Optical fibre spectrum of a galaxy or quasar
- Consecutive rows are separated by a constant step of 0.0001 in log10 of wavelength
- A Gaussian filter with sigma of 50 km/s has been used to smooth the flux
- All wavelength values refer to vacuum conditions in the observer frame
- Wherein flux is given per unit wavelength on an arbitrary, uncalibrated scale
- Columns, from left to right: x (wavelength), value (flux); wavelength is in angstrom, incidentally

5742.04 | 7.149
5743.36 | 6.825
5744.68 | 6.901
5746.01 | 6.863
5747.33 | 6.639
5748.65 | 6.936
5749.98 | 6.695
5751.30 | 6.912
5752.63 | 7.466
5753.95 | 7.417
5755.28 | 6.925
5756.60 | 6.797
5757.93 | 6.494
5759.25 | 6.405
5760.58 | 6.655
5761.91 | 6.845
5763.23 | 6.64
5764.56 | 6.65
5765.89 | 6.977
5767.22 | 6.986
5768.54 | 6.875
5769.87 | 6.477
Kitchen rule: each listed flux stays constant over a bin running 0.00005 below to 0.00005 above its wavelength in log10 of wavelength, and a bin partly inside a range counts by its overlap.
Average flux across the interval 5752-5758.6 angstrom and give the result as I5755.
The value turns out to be 7.02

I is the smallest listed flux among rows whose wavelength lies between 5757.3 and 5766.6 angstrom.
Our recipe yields 6.405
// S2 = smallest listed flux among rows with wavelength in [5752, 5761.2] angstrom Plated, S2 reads 6.405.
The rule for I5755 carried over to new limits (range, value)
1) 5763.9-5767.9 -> 6.88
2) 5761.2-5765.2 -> 6.71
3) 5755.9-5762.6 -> 6.65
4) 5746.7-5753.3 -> 6.93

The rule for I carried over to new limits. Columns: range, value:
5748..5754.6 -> 6.695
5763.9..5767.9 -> 6.65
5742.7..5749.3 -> 6.639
